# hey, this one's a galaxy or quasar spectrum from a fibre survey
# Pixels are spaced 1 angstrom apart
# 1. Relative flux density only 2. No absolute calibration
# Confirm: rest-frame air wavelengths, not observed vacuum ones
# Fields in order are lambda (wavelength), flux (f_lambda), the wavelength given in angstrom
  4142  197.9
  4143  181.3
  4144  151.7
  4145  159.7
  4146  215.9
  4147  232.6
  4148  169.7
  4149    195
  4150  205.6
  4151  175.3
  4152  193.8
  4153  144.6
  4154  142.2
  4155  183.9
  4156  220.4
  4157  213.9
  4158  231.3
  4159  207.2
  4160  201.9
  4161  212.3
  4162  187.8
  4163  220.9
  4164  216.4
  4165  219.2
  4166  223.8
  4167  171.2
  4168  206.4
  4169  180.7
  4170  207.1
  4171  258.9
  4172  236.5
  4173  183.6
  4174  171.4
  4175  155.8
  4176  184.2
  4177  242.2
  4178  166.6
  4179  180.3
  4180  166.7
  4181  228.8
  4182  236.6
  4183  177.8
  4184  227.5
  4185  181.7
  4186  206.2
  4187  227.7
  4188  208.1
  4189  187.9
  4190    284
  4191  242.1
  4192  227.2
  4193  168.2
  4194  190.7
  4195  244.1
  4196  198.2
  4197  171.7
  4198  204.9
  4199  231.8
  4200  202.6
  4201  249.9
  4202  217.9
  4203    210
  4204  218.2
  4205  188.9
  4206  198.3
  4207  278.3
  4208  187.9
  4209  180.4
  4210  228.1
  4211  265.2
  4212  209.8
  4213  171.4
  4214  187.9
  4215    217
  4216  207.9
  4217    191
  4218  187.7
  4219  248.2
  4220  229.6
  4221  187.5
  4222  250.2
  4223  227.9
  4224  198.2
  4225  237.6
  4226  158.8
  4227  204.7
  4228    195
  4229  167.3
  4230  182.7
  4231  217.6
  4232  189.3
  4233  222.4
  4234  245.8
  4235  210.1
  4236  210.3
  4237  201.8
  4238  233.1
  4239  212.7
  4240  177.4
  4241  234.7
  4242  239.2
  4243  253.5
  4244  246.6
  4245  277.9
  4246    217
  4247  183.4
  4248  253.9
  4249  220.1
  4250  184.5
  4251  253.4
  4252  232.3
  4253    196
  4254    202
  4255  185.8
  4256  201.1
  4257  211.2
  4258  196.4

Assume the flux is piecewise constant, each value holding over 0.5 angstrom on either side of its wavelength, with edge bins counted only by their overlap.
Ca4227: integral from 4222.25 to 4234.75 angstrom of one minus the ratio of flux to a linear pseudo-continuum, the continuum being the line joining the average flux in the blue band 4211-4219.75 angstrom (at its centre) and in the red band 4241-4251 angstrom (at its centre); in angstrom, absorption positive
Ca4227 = 0.73 angstrom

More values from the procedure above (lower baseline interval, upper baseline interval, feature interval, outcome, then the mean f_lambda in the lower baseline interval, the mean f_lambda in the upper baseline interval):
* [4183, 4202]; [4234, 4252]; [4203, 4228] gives 0.9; 213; 225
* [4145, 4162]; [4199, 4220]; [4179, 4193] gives -0.5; 195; 213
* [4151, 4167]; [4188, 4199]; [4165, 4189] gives 0.6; 200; 213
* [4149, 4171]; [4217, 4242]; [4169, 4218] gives -0.8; 200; 210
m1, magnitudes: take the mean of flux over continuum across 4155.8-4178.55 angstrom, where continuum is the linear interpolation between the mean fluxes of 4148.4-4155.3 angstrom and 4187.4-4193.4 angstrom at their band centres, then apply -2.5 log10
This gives -0.06 mag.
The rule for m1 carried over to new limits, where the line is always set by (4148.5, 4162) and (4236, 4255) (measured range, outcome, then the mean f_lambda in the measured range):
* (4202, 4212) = -0.03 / 217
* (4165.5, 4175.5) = 0.00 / 200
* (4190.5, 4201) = -0.02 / 210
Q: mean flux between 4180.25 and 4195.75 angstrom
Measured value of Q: 215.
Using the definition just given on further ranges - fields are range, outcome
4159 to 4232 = 207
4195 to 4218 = 210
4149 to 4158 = 188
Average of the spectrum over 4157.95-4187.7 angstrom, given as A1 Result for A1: 204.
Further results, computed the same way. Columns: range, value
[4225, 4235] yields 201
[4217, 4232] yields 206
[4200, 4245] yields 214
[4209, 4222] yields 211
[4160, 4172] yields 210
